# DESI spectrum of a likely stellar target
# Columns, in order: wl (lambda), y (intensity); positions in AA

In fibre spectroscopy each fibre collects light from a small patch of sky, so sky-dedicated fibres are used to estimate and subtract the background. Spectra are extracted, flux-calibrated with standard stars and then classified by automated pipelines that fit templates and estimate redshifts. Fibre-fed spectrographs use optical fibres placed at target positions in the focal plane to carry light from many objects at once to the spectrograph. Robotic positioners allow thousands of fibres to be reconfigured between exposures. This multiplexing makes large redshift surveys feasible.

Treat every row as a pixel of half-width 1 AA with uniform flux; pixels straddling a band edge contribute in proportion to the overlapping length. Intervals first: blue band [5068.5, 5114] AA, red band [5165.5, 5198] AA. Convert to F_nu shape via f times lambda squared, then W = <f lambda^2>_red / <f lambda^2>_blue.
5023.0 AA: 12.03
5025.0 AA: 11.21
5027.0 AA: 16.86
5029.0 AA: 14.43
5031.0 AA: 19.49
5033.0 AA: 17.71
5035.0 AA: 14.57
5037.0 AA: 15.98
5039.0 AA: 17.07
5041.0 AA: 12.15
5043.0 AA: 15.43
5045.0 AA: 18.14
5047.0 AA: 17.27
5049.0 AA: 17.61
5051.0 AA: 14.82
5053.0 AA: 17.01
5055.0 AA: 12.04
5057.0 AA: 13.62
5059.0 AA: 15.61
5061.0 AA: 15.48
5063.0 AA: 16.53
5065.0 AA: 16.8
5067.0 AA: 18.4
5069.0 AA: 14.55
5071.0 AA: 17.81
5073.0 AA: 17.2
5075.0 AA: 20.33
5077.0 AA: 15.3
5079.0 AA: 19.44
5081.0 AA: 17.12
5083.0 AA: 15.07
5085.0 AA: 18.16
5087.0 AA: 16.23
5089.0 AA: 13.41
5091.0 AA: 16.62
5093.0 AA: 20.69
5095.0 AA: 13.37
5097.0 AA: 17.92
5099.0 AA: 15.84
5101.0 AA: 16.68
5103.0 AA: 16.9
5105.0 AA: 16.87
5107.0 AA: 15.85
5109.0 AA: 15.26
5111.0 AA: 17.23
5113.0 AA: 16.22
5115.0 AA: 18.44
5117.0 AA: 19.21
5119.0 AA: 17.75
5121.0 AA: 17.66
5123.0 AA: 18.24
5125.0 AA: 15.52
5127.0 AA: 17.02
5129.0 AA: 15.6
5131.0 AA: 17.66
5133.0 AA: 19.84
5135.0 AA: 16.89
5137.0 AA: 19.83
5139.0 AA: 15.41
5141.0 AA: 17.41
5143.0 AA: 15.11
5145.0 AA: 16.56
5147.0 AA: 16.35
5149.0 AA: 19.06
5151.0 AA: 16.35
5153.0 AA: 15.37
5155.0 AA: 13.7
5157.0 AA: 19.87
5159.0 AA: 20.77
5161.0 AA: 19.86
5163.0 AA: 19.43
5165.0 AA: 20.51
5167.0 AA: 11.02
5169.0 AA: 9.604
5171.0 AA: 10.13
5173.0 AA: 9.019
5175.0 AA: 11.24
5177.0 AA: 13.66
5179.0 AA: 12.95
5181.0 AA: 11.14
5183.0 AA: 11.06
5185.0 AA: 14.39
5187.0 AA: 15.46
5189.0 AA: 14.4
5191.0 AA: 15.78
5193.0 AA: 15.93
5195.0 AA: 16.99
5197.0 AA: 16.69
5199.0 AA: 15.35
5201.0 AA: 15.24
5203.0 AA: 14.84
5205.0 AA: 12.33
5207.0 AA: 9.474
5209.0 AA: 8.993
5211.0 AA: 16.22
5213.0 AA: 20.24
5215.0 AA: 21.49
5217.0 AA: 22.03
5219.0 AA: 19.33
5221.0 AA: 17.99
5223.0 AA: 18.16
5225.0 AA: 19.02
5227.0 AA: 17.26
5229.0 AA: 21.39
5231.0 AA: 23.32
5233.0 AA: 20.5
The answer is 0.82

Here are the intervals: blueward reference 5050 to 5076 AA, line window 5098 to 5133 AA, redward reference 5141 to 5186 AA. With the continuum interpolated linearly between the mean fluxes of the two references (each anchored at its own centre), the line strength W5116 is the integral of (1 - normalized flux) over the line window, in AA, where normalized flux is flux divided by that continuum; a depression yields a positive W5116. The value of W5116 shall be -3.39 AA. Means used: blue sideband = 16.2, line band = 17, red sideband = 14.9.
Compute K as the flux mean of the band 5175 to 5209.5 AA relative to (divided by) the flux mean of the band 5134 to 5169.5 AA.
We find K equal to 0.81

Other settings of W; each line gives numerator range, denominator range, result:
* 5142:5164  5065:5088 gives 1.05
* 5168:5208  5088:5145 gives 0.81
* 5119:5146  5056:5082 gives 1.05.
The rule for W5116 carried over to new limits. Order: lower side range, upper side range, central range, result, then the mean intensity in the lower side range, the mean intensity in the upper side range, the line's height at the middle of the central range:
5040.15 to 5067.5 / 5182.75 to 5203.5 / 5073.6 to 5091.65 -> -1.4 AA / 15.8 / 15.3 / 15.6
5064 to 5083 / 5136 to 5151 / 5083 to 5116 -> 1.3 AA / 17.3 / 17.1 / 17.2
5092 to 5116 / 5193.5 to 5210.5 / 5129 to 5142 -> -1.5 AA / 16.8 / 13.9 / 15.8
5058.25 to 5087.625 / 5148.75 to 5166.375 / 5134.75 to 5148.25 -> 0.8 AA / 17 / 18.1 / 17.9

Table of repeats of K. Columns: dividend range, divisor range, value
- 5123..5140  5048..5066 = 1.11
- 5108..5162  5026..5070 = 1.09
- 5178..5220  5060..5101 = 0.91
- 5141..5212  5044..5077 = 0.90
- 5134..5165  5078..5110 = 1.06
